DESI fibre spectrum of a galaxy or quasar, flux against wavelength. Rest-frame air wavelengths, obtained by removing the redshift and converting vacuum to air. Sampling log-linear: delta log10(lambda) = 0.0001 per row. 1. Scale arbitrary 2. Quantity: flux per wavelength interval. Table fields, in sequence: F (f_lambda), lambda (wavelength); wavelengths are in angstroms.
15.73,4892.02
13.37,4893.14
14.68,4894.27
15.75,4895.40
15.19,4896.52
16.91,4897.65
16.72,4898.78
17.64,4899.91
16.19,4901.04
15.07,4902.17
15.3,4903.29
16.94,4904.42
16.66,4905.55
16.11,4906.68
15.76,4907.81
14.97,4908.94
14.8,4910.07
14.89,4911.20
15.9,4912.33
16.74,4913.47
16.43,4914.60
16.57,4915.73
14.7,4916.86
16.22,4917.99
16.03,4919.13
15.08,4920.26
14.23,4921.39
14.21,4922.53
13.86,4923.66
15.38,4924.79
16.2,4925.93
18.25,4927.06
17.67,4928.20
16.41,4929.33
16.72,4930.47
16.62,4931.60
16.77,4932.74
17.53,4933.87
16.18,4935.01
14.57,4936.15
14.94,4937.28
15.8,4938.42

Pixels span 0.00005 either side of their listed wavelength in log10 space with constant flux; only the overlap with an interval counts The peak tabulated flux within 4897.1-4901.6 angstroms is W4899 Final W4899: 17.64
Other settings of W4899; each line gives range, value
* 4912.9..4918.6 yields 16.74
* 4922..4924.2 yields 14.21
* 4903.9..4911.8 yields 16.94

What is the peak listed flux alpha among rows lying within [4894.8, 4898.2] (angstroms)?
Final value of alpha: 16.91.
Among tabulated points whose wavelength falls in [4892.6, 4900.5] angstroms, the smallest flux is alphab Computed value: 13.37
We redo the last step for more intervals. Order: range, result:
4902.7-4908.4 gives 15.3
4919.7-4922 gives 14.23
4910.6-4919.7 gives 14.7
